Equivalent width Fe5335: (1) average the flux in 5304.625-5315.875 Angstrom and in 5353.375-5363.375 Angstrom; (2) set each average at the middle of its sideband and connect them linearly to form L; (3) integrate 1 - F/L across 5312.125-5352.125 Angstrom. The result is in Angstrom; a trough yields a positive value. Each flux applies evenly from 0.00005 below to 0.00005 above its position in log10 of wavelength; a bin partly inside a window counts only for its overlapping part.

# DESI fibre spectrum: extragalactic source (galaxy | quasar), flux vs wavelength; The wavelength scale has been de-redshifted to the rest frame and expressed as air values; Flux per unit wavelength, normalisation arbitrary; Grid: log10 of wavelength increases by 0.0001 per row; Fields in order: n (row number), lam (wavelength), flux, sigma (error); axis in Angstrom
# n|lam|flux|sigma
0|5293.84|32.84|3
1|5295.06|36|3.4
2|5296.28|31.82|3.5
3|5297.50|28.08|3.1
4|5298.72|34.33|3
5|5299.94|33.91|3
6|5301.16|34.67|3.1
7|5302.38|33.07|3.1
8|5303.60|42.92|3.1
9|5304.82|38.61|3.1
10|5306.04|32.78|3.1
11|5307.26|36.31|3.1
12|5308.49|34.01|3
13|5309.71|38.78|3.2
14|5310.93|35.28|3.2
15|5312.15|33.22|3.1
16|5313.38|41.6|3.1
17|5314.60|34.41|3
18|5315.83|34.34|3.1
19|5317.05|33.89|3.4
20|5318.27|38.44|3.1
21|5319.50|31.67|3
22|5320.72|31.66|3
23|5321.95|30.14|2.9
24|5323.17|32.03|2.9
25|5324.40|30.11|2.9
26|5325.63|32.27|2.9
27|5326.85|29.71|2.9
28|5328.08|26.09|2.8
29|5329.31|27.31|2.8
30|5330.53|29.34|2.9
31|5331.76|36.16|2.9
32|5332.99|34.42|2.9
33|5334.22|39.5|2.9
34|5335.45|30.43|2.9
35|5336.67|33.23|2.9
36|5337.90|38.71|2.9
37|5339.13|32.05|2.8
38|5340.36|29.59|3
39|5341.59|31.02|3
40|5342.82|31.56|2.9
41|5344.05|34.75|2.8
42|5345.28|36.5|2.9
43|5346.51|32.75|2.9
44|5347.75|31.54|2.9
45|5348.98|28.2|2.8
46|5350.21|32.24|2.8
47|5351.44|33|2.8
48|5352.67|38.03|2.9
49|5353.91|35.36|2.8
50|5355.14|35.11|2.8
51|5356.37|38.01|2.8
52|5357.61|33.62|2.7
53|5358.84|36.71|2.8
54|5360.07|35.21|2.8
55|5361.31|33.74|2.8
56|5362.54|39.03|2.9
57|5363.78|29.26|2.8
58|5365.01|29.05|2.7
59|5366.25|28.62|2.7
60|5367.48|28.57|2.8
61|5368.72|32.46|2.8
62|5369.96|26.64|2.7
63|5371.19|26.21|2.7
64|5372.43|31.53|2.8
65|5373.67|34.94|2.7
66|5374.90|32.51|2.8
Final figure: 3.38 Angstrom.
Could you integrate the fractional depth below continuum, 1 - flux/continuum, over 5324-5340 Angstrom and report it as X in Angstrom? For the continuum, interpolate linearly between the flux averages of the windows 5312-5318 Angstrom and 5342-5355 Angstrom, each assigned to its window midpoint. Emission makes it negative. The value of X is 1.1 Angstrom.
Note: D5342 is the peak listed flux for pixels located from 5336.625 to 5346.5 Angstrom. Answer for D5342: 38.71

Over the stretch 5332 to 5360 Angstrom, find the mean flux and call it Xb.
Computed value 34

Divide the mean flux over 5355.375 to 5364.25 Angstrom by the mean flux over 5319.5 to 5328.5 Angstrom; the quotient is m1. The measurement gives 1.15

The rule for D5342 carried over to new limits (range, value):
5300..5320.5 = 42.92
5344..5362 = 38.03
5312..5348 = 41.6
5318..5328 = 38.44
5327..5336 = 39.5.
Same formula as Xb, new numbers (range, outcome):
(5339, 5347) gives 32.6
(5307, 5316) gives 36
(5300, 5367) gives 33.7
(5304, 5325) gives 34.6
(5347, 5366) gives 33.8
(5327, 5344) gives 32.3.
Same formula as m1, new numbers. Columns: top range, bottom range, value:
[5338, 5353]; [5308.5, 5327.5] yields 0.97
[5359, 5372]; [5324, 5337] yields 0.98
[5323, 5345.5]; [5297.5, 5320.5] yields 0.91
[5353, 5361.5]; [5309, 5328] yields 1.06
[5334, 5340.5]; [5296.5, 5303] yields 1.03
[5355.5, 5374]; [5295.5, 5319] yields 0.91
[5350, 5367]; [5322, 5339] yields 1.06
